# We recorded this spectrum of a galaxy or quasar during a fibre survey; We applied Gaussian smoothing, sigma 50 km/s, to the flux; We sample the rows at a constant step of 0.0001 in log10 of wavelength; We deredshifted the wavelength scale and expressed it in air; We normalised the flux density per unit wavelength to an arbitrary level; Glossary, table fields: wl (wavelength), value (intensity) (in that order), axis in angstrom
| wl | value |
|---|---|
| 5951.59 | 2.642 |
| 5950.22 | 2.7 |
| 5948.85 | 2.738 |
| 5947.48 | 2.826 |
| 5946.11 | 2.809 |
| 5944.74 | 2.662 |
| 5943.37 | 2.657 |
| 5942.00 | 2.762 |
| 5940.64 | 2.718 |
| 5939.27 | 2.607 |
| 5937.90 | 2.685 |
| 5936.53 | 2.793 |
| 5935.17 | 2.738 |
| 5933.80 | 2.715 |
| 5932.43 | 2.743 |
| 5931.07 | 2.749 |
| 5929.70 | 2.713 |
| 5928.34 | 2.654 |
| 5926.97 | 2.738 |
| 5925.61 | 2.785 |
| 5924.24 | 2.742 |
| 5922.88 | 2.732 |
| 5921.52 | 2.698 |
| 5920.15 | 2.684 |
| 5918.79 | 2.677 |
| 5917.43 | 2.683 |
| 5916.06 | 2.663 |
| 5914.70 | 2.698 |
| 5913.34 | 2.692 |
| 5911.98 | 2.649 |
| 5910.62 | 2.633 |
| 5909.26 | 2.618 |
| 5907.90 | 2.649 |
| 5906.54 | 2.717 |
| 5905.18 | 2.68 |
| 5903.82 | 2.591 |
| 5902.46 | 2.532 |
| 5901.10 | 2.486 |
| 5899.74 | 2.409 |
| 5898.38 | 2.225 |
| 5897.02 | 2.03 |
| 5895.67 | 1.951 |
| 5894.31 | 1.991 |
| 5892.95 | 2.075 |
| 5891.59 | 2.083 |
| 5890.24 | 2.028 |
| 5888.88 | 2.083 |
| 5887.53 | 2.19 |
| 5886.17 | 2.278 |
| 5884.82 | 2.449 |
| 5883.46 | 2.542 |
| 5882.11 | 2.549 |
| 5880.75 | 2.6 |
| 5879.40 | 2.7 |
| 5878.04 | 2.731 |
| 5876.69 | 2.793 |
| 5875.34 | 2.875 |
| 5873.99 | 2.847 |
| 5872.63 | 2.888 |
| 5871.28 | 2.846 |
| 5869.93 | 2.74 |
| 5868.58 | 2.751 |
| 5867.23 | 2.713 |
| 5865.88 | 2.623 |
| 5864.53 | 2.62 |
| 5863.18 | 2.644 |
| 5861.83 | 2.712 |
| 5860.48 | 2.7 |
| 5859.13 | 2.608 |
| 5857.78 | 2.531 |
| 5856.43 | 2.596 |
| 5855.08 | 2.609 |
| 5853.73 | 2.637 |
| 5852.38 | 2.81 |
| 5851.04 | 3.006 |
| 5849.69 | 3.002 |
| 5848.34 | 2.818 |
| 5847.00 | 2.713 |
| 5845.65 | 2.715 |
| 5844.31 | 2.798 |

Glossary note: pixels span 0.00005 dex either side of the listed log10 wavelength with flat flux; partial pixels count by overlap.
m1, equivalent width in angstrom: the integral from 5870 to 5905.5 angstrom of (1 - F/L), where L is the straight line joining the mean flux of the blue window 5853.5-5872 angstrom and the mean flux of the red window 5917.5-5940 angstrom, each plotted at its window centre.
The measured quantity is 3.2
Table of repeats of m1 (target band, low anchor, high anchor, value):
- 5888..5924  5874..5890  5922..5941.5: 2.2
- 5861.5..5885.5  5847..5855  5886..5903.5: -2.0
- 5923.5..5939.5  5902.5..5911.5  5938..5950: -0.2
